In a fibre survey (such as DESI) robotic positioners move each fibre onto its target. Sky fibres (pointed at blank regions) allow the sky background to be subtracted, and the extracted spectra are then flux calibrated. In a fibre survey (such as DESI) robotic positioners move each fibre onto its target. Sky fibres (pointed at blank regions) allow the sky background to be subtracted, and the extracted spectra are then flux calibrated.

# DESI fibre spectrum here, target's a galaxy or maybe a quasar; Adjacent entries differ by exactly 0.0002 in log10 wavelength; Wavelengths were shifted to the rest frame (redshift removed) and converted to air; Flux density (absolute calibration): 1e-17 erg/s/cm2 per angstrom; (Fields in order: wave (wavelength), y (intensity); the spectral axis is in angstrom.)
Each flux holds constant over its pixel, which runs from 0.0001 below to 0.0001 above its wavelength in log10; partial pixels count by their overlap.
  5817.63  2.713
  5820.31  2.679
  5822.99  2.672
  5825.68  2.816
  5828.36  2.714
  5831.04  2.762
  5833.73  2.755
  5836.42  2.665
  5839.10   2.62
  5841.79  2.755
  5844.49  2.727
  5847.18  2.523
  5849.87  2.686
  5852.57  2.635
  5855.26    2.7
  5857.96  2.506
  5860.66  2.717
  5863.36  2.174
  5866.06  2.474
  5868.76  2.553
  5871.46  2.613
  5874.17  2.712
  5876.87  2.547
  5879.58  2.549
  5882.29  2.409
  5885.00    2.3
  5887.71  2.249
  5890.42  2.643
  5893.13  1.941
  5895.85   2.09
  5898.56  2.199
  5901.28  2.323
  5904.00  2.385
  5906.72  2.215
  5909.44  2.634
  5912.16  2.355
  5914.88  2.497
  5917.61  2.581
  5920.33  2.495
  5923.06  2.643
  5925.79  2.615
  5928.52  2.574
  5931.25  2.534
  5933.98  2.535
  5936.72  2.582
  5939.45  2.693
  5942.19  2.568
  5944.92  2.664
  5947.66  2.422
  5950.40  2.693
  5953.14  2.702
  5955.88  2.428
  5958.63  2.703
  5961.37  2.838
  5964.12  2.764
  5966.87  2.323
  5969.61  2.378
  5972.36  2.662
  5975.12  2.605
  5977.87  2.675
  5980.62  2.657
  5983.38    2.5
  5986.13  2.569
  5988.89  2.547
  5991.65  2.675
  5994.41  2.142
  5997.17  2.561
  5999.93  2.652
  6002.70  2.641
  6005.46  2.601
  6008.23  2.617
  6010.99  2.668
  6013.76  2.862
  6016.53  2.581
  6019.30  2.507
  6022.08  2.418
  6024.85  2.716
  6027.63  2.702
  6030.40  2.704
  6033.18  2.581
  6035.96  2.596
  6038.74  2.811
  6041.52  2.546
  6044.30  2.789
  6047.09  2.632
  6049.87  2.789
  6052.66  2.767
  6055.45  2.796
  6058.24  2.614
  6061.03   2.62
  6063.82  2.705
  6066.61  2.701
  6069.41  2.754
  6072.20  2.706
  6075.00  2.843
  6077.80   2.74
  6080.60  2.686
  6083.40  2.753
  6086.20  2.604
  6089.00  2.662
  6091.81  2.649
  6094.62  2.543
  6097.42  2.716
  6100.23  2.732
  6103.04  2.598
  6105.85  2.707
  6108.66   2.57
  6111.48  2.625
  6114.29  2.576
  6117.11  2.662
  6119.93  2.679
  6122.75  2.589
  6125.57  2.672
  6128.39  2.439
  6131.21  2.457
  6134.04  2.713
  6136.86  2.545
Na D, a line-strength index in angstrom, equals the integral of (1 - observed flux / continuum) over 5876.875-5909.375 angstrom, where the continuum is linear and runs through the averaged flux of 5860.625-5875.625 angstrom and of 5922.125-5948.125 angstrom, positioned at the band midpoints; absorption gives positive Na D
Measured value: 2.9 angstrom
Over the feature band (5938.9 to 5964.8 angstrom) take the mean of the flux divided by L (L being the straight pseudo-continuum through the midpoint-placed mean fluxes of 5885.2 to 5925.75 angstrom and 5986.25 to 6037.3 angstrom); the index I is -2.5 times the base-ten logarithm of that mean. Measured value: -0.07 mag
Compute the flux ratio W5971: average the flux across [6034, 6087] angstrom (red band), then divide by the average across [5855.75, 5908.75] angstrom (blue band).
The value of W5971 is 1.12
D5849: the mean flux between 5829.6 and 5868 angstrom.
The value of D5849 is 2.62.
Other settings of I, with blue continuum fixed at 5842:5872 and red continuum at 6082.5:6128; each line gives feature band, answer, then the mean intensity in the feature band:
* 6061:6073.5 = -0.031 mag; 2.71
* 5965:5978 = 0.036 mag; 2.52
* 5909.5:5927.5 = 0.023 mag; 2.54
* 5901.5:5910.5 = 0.087 mag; 2.39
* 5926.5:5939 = 0.012 mag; 2.57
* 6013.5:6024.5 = 0.018 mag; 2.58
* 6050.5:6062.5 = -0.031 mag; 2.7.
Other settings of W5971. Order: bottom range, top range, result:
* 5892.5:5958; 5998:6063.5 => 1.07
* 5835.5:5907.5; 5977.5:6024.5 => 1.04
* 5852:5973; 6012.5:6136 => 1.06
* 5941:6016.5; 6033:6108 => 1.04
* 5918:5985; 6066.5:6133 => 1.02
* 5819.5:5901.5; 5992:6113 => 1.05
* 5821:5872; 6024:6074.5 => 1.02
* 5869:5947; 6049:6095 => 1.09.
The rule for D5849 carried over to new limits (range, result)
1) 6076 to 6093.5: 2.68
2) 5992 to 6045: 2.61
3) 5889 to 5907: 2.26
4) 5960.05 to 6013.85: 2.59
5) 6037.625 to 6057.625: 2.73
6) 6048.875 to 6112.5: 2.69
